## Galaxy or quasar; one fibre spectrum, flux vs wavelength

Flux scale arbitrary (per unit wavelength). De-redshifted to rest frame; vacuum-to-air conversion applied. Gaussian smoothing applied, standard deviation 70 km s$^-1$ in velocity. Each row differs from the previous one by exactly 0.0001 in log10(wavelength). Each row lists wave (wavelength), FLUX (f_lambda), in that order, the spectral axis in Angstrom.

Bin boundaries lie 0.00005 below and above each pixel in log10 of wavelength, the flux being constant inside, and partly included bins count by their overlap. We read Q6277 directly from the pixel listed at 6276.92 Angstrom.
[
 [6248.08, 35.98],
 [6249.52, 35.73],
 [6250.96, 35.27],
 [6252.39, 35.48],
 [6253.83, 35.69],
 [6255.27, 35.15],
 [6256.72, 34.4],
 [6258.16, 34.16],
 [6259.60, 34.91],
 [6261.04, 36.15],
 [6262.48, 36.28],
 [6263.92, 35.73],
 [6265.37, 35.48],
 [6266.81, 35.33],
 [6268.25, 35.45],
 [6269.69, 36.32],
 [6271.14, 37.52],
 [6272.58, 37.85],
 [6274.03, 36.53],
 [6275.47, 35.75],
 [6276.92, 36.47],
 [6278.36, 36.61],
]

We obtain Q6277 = 36.47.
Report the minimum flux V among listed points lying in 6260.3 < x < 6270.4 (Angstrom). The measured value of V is 35.33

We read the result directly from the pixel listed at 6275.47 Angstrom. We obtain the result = 35.75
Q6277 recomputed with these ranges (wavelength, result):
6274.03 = 36.53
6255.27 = 35.15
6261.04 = 36.15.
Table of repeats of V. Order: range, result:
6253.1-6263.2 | 34.16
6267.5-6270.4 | 35.45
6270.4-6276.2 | 35.75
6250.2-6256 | 35.15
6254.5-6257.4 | 34.4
